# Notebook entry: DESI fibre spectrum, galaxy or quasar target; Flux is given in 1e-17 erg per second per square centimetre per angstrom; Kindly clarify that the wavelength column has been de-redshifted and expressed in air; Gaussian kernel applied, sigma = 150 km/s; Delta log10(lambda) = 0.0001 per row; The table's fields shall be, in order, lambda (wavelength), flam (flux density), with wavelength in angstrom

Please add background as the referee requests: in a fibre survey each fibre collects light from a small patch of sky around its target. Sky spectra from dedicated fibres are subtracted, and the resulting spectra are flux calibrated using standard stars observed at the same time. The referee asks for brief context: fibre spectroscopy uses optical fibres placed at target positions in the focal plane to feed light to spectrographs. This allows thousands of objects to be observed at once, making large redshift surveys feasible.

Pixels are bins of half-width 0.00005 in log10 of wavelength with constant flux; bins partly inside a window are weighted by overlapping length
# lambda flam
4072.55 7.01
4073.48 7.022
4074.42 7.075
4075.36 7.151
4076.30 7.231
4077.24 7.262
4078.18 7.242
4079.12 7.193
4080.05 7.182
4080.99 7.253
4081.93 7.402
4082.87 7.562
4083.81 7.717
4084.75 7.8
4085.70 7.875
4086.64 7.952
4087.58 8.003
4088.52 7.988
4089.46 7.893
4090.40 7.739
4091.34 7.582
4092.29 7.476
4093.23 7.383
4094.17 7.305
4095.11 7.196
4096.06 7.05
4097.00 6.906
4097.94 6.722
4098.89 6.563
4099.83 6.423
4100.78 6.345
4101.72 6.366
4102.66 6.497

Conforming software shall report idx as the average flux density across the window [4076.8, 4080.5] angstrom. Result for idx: 7.23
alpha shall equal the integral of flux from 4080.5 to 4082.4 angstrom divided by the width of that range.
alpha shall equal 7.32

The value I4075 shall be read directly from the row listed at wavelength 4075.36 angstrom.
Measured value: 7.151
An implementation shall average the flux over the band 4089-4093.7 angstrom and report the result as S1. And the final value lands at 7.61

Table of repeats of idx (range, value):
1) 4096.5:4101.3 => 6.6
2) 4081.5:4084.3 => 7.57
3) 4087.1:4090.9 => 7.92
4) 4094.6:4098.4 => 6.98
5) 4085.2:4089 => 7.94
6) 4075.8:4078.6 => 7.23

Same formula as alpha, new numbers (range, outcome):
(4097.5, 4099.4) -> 6.63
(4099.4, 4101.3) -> 6.38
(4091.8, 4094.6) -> 7.38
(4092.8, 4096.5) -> 7.23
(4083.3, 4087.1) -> 7.82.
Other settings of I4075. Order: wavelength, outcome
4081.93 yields 7.402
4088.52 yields 7.988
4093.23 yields 7.383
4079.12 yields 7.193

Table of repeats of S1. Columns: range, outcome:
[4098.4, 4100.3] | 6.49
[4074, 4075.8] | 7.11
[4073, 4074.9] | 7.06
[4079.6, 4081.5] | 7.22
